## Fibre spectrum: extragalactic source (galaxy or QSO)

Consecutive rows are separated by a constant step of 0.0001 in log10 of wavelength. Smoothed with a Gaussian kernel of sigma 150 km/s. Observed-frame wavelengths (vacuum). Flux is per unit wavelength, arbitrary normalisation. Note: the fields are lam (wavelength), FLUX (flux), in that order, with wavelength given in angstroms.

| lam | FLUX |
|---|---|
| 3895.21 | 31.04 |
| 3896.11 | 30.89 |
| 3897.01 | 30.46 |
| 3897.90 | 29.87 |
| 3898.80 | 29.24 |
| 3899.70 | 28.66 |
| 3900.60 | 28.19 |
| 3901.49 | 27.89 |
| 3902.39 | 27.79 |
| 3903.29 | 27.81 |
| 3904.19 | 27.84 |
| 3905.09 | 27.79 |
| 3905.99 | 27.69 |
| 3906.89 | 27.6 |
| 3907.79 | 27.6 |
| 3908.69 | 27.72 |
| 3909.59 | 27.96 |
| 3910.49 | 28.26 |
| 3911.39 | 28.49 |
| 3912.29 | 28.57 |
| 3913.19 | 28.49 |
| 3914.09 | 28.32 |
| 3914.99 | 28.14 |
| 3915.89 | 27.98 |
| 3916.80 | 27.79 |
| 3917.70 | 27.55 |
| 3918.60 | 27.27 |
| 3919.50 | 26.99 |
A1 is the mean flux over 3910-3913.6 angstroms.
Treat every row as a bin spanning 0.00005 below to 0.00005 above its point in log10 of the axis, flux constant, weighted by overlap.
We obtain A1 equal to 28.5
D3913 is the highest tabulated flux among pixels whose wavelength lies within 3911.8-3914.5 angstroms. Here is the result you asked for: 28.57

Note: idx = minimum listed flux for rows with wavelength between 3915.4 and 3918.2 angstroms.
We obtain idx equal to 27.55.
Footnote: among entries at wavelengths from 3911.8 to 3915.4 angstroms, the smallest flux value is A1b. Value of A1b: 28.14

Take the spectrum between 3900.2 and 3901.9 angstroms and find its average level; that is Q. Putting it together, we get 28.2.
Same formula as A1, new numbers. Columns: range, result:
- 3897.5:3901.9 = 28.8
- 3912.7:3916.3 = 28.3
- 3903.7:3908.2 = 27.7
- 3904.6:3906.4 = 27.7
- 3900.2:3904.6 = 27.9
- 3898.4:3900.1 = 28.9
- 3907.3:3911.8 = 28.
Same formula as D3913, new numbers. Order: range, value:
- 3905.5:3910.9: 28.26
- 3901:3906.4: 27.89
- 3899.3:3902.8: 28.66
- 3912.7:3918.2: 28.49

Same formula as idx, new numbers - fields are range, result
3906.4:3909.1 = 27.6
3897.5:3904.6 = 27.79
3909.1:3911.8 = 27.96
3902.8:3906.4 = 27.69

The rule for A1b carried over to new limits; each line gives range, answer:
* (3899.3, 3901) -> 28.19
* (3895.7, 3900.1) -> 28.66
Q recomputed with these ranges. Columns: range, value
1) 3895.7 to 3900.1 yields 29.8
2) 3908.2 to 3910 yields 27.8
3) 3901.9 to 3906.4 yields 27.8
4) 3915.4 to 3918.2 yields 27.7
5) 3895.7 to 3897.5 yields 30.7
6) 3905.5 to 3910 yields 27.7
